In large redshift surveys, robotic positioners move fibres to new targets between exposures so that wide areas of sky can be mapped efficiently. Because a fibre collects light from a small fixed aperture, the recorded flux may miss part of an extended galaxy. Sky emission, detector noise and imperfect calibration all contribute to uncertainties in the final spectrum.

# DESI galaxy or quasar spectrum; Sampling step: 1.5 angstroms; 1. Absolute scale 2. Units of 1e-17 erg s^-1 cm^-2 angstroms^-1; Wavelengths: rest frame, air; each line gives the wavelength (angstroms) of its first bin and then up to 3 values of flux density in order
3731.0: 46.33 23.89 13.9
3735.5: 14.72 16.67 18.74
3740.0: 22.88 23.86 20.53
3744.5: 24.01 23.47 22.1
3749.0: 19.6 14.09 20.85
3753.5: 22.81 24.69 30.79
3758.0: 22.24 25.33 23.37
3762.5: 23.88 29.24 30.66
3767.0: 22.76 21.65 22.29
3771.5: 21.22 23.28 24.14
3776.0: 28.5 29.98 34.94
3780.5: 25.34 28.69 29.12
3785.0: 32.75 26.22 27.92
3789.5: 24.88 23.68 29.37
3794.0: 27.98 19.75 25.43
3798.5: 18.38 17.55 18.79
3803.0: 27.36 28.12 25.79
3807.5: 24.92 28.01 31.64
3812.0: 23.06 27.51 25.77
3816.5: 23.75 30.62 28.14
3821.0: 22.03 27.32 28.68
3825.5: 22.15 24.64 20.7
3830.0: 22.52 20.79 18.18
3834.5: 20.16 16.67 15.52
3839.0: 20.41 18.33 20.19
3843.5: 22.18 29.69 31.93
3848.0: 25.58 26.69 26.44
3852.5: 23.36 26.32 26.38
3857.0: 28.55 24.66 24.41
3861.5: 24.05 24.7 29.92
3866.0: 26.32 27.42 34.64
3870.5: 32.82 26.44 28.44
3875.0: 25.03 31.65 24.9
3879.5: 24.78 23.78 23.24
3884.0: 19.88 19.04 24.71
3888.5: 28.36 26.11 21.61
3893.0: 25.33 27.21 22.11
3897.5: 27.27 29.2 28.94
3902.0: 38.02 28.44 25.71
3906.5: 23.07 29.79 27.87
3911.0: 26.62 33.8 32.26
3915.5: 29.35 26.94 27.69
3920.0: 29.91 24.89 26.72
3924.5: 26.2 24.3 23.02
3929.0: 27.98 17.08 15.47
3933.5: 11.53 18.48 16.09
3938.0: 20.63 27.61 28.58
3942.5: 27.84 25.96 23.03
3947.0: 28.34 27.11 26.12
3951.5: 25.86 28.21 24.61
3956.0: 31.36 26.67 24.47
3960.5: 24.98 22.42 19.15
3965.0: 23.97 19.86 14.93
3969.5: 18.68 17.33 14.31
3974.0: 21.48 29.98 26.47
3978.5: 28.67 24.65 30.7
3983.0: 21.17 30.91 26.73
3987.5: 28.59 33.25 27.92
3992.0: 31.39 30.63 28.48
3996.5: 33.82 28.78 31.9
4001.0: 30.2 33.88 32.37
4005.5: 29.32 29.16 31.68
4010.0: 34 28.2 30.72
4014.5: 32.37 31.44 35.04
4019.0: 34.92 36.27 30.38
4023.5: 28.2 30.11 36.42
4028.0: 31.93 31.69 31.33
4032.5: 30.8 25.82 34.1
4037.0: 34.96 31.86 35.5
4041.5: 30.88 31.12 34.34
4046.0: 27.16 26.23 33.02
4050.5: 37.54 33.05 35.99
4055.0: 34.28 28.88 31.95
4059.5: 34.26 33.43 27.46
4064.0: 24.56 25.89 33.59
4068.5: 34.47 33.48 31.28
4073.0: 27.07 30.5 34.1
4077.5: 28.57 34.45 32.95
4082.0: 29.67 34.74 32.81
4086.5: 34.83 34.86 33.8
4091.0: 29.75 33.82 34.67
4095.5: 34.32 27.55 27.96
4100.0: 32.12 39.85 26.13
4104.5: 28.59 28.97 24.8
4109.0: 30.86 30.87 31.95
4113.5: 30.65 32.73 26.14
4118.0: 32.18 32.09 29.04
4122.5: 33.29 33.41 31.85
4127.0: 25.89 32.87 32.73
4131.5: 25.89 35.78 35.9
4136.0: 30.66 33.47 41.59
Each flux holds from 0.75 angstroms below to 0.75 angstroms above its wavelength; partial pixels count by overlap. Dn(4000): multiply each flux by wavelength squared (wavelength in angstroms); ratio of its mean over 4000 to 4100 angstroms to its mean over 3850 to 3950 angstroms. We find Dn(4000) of 1.3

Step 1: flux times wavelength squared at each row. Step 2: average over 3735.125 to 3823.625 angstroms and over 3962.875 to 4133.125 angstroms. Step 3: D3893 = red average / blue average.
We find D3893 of 1.4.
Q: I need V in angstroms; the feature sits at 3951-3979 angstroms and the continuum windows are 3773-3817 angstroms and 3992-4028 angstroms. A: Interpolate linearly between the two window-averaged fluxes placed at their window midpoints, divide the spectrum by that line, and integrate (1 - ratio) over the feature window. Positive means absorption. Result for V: 6.6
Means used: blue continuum 26.1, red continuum 31.7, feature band 23.3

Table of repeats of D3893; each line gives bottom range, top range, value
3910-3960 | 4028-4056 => 1.34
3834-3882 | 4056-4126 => 1.38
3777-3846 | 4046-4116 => 1.46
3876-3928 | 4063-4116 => 1.29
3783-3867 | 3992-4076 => 1.42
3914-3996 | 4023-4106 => 1.35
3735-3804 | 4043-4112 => 1.53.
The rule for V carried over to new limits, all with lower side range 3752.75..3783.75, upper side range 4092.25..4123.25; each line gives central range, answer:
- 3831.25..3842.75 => 3.51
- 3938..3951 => 0.92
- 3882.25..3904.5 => 1.37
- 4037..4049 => -0.60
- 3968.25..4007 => 2.11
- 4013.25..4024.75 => -1.14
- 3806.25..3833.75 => 1.65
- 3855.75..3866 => 0.44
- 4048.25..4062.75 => -1.50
